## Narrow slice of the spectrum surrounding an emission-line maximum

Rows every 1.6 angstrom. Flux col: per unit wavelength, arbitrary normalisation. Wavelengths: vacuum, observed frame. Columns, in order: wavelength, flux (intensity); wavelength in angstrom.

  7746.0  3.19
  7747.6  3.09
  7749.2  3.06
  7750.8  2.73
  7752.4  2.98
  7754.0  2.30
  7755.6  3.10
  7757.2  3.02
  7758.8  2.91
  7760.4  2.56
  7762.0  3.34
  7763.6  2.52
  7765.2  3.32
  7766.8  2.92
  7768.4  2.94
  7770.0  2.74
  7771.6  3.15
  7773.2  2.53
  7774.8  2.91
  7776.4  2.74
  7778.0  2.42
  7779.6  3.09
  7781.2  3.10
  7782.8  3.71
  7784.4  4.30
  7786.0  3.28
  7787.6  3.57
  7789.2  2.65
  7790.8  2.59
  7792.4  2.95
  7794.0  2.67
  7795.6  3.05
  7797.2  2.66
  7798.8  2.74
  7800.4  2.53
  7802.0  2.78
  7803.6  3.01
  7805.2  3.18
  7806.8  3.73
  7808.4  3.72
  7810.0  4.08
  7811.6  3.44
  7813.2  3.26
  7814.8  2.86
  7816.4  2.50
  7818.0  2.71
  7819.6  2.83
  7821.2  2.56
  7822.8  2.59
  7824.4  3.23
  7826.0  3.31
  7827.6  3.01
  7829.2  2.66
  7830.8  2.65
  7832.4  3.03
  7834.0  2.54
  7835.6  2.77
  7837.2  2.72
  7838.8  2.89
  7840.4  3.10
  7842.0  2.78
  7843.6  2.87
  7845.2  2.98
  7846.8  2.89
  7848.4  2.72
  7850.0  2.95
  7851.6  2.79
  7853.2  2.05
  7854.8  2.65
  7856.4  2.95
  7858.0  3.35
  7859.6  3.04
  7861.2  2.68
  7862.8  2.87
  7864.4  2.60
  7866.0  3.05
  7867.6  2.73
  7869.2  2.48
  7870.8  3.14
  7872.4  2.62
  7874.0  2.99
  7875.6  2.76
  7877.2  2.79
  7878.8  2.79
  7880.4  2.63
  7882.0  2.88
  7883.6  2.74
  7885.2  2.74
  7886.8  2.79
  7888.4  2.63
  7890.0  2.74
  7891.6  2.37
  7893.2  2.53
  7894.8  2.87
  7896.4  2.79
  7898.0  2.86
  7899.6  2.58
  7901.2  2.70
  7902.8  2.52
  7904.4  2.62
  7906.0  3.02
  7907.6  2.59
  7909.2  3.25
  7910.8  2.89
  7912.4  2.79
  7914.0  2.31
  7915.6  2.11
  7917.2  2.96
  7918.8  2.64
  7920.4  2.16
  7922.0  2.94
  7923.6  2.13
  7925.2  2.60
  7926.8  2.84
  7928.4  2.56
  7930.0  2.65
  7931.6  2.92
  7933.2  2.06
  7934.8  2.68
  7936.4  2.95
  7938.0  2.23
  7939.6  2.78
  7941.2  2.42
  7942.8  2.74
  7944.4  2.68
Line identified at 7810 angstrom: [N II] 6583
